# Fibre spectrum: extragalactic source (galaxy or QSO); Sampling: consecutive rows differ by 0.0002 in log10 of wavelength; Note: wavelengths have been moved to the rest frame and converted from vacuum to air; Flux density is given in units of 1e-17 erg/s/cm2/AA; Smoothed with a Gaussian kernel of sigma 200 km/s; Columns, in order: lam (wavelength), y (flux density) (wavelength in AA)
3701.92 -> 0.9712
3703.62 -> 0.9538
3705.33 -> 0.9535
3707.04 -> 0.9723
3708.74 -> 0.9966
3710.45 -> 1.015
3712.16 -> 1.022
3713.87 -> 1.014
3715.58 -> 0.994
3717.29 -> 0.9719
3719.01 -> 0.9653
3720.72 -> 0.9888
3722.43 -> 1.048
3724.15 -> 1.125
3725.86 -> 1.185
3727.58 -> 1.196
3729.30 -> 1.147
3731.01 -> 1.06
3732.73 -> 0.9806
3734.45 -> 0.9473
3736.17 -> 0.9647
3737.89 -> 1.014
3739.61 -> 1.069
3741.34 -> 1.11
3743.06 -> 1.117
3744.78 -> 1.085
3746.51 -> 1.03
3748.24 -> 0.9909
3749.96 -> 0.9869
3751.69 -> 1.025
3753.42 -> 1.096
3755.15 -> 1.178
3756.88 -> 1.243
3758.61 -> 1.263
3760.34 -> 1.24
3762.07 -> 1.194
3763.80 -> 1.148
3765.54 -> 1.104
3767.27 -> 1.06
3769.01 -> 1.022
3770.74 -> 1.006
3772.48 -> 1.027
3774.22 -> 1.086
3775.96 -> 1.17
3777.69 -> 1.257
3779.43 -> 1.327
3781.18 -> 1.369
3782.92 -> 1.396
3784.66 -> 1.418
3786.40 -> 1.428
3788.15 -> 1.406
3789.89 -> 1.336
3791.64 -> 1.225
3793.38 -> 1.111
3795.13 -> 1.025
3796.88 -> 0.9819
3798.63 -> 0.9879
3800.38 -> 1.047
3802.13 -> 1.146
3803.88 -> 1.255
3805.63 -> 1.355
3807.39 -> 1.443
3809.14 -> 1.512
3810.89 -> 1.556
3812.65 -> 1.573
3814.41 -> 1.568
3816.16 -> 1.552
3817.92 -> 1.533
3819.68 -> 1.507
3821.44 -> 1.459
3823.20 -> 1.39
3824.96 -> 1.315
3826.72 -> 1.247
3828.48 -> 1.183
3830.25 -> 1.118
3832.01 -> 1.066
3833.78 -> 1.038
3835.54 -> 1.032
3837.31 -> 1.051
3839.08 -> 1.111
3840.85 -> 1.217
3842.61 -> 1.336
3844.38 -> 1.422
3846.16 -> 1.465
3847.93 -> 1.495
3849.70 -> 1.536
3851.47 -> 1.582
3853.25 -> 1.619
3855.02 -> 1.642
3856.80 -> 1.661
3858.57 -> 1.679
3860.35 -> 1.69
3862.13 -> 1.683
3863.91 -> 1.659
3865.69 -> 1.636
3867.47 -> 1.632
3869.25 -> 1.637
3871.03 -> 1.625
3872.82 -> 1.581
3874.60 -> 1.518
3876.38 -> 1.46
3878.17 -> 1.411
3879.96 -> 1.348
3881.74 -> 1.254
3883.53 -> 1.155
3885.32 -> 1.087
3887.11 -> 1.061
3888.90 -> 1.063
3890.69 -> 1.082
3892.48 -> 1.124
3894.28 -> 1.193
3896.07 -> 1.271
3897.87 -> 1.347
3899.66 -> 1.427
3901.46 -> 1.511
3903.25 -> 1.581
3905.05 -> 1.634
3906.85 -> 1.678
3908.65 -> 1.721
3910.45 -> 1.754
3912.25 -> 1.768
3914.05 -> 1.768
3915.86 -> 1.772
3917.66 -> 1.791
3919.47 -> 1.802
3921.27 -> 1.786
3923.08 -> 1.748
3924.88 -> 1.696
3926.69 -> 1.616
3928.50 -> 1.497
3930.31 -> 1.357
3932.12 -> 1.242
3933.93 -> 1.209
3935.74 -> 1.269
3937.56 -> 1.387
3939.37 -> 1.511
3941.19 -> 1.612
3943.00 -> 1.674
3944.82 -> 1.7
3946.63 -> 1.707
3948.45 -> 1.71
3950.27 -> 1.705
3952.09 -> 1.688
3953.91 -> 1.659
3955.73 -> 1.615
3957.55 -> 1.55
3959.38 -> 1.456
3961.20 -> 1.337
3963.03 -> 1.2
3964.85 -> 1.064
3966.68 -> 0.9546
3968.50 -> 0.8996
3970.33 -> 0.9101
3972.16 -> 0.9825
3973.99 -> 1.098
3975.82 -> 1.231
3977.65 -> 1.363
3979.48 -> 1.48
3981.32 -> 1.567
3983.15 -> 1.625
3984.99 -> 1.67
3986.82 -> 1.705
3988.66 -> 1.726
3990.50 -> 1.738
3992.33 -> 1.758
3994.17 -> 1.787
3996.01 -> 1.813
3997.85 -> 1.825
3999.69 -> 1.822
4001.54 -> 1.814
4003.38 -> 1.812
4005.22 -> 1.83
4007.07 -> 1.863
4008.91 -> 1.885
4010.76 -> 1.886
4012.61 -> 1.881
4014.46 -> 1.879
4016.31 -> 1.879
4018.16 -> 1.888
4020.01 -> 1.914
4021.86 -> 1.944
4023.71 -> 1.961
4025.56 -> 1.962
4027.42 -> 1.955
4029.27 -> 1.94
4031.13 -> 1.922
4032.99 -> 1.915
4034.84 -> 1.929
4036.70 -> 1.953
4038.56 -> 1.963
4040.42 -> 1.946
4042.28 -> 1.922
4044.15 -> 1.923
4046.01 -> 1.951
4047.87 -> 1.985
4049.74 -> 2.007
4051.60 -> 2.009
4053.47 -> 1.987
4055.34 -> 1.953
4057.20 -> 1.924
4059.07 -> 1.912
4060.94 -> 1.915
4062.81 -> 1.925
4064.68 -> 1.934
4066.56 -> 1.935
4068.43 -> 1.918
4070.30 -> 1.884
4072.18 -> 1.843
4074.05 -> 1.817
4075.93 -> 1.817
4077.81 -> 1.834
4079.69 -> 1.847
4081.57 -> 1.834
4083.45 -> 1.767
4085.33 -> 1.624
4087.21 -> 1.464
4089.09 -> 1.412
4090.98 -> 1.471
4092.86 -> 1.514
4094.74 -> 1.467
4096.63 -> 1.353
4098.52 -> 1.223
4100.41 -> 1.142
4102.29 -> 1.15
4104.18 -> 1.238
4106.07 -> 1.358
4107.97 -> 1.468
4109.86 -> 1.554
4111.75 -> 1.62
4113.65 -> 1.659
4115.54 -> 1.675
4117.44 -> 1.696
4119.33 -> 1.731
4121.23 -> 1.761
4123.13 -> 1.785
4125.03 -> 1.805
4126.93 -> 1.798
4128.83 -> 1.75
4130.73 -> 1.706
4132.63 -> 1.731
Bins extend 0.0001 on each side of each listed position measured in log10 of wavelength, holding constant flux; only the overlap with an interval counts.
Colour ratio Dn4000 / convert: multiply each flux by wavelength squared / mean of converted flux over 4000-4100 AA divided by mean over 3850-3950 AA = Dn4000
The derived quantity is 1.30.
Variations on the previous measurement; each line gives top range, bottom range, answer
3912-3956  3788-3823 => 1.29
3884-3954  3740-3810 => 1.38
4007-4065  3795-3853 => 1.64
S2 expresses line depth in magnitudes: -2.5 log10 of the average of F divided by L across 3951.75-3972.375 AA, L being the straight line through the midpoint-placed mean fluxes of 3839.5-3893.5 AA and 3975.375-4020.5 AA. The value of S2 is 0.29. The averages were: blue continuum 1.44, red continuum 1.75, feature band 1.27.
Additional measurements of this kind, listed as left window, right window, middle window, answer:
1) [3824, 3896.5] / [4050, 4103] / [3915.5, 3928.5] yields -0.18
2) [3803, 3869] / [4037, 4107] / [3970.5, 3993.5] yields 0.10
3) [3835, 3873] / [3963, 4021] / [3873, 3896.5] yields 0.22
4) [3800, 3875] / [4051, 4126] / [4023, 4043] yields -0.20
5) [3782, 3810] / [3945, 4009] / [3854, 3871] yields -0.22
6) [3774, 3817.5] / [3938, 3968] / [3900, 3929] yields -0.17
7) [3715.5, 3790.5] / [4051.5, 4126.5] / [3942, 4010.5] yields -0.04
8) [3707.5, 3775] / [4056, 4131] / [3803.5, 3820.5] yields -0.25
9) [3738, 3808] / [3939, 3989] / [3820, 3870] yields -0.12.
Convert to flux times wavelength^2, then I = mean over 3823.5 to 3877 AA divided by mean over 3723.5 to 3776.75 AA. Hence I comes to 1.38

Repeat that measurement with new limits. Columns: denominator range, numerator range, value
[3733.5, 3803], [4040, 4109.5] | 1.76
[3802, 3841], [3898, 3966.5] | 1.26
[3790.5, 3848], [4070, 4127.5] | 1.44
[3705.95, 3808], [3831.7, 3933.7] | 1.39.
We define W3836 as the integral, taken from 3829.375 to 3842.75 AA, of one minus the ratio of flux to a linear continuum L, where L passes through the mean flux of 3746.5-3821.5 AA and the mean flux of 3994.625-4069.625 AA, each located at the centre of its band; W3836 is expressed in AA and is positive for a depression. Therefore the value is 2.7 AA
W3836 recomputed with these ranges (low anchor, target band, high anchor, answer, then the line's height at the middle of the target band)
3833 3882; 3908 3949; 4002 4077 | 0.8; 1.64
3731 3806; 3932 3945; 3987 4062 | 1.5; 1.64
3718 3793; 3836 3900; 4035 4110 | -2.8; 1.35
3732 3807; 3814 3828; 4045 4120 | -2.2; 1.24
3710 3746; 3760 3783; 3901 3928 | 0.8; 1.2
